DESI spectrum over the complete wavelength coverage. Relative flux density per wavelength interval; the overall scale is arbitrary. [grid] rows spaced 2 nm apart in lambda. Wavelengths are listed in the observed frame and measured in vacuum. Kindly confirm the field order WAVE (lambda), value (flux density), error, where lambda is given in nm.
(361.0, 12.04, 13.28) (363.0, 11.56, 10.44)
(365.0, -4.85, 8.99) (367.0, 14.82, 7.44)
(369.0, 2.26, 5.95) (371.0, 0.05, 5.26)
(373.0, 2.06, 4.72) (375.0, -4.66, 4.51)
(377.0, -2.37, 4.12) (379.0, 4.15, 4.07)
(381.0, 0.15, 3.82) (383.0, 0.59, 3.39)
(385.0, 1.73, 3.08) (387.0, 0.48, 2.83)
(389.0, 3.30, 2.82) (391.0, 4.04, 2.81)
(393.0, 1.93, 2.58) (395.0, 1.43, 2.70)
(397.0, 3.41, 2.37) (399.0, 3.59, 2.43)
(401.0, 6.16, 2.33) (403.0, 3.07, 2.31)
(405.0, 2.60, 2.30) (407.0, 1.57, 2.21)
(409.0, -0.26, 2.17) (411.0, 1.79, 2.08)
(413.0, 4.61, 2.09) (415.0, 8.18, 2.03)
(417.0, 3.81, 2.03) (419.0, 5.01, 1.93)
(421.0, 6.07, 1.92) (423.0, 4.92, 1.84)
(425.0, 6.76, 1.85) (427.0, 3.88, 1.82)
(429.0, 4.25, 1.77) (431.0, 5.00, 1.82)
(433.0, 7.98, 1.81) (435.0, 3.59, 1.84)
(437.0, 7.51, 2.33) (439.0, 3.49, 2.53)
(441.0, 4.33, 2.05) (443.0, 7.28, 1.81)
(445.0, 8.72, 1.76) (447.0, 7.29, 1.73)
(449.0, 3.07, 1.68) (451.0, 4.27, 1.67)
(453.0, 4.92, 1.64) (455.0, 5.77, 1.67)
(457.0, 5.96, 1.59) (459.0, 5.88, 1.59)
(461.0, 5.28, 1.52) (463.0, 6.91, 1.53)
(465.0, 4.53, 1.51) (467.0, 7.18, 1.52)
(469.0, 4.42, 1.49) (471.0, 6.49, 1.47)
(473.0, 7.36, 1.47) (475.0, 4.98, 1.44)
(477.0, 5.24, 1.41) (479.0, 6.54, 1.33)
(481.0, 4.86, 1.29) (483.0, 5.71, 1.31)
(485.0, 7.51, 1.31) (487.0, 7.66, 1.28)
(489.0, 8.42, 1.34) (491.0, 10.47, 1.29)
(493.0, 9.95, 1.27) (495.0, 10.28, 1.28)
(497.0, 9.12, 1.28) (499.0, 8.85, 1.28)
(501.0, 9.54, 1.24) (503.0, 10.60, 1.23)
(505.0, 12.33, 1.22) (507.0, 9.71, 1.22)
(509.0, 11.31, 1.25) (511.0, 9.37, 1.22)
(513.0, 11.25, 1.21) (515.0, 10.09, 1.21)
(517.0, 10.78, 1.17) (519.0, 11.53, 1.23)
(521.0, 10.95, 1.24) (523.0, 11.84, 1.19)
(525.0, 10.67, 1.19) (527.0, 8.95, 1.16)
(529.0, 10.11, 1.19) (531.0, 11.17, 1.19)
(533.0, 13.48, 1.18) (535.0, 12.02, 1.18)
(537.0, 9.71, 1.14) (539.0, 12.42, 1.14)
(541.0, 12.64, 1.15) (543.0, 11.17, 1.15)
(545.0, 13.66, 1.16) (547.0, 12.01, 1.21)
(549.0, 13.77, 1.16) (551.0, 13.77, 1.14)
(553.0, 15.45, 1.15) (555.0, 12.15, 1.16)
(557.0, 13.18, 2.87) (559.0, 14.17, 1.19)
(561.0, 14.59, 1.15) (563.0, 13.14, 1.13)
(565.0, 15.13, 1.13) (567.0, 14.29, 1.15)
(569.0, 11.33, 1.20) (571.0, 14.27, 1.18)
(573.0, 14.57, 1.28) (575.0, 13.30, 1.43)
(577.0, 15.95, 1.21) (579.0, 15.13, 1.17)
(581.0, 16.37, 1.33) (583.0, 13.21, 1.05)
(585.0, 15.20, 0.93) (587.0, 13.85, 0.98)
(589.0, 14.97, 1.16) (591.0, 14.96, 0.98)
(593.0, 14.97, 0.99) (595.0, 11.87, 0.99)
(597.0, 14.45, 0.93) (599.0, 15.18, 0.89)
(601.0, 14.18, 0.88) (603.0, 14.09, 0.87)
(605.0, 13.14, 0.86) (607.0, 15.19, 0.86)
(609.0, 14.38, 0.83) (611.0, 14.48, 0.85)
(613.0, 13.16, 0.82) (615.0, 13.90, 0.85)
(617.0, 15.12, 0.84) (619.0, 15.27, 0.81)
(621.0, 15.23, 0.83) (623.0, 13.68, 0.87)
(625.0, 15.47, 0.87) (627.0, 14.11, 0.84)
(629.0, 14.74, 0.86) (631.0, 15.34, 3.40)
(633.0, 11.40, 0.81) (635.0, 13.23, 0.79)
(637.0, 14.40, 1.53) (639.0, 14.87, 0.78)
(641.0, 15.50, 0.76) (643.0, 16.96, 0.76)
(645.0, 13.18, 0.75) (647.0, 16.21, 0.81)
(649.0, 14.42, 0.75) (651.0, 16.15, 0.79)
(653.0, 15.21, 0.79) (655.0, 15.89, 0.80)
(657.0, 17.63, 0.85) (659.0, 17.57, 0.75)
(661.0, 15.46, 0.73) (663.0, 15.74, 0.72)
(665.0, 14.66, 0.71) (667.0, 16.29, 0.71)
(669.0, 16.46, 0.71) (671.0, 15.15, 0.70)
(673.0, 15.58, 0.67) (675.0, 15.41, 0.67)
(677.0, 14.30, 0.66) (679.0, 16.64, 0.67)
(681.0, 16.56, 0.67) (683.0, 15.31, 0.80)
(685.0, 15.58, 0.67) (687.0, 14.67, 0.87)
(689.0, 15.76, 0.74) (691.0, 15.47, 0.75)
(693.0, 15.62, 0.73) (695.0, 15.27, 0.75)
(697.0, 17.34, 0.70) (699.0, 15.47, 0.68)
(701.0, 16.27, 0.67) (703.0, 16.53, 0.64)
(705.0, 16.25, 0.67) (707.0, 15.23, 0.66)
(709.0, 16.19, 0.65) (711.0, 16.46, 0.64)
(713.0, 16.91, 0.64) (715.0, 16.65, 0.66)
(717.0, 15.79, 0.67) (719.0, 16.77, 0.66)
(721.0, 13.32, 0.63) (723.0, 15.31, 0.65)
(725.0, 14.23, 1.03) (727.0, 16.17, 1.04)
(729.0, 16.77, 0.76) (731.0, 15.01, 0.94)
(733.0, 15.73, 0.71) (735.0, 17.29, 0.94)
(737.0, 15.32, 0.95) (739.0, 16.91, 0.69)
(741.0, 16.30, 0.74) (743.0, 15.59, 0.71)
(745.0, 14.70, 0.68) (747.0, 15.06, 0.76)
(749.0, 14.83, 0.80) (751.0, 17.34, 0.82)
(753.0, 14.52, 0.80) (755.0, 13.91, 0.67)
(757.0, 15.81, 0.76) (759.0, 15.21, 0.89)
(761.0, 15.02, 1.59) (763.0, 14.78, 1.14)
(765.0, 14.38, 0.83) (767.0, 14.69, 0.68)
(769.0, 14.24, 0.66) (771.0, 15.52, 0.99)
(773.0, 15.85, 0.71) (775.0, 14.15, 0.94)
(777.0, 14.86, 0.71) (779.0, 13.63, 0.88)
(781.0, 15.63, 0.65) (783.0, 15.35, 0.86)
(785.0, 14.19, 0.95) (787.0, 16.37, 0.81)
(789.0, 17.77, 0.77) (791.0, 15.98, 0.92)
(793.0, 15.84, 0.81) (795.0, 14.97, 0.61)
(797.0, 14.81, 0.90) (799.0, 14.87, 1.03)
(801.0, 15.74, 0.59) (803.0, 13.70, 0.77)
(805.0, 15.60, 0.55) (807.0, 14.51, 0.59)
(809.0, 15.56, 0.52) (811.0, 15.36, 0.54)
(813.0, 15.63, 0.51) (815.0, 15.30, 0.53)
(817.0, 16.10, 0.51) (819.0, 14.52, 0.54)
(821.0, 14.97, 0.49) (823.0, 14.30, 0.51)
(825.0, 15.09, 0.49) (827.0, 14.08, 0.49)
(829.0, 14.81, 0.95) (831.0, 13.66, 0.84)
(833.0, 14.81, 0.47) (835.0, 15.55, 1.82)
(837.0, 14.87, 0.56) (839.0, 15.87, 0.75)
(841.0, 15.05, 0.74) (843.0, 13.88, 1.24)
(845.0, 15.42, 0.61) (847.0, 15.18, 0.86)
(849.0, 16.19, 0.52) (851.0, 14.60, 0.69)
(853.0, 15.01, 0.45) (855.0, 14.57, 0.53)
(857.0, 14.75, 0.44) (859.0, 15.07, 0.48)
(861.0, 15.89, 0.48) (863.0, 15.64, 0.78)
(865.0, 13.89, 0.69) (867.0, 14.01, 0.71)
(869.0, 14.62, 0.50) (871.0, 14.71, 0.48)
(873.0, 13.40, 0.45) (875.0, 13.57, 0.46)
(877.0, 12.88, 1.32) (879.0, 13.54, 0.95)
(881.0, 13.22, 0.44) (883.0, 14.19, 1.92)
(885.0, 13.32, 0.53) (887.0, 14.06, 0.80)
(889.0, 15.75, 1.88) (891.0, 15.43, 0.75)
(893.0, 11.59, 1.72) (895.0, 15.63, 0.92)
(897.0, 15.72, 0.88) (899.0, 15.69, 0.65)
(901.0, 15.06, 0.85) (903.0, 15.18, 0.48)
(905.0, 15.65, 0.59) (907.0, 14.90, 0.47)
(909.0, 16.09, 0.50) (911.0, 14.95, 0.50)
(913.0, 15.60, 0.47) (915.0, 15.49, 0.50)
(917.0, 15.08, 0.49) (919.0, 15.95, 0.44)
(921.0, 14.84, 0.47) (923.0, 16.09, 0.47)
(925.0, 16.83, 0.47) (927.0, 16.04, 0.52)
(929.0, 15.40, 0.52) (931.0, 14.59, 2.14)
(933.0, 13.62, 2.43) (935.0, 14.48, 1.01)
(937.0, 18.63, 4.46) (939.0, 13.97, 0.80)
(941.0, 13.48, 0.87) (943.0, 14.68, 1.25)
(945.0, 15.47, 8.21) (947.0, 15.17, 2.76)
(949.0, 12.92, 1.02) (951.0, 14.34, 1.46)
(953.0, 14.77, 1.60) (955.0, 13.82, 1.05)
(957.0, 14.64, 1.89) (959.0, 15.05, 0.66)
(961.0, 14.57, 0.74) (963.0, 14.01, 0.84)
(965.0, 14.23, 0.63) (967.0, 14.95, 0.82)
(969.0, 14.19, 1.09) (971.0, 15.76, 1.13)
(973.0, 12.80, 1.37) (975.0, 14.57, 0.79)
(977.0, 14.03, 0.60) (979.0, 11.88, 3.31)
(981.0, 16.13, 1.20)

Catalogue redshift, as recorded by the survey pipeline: 0.224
